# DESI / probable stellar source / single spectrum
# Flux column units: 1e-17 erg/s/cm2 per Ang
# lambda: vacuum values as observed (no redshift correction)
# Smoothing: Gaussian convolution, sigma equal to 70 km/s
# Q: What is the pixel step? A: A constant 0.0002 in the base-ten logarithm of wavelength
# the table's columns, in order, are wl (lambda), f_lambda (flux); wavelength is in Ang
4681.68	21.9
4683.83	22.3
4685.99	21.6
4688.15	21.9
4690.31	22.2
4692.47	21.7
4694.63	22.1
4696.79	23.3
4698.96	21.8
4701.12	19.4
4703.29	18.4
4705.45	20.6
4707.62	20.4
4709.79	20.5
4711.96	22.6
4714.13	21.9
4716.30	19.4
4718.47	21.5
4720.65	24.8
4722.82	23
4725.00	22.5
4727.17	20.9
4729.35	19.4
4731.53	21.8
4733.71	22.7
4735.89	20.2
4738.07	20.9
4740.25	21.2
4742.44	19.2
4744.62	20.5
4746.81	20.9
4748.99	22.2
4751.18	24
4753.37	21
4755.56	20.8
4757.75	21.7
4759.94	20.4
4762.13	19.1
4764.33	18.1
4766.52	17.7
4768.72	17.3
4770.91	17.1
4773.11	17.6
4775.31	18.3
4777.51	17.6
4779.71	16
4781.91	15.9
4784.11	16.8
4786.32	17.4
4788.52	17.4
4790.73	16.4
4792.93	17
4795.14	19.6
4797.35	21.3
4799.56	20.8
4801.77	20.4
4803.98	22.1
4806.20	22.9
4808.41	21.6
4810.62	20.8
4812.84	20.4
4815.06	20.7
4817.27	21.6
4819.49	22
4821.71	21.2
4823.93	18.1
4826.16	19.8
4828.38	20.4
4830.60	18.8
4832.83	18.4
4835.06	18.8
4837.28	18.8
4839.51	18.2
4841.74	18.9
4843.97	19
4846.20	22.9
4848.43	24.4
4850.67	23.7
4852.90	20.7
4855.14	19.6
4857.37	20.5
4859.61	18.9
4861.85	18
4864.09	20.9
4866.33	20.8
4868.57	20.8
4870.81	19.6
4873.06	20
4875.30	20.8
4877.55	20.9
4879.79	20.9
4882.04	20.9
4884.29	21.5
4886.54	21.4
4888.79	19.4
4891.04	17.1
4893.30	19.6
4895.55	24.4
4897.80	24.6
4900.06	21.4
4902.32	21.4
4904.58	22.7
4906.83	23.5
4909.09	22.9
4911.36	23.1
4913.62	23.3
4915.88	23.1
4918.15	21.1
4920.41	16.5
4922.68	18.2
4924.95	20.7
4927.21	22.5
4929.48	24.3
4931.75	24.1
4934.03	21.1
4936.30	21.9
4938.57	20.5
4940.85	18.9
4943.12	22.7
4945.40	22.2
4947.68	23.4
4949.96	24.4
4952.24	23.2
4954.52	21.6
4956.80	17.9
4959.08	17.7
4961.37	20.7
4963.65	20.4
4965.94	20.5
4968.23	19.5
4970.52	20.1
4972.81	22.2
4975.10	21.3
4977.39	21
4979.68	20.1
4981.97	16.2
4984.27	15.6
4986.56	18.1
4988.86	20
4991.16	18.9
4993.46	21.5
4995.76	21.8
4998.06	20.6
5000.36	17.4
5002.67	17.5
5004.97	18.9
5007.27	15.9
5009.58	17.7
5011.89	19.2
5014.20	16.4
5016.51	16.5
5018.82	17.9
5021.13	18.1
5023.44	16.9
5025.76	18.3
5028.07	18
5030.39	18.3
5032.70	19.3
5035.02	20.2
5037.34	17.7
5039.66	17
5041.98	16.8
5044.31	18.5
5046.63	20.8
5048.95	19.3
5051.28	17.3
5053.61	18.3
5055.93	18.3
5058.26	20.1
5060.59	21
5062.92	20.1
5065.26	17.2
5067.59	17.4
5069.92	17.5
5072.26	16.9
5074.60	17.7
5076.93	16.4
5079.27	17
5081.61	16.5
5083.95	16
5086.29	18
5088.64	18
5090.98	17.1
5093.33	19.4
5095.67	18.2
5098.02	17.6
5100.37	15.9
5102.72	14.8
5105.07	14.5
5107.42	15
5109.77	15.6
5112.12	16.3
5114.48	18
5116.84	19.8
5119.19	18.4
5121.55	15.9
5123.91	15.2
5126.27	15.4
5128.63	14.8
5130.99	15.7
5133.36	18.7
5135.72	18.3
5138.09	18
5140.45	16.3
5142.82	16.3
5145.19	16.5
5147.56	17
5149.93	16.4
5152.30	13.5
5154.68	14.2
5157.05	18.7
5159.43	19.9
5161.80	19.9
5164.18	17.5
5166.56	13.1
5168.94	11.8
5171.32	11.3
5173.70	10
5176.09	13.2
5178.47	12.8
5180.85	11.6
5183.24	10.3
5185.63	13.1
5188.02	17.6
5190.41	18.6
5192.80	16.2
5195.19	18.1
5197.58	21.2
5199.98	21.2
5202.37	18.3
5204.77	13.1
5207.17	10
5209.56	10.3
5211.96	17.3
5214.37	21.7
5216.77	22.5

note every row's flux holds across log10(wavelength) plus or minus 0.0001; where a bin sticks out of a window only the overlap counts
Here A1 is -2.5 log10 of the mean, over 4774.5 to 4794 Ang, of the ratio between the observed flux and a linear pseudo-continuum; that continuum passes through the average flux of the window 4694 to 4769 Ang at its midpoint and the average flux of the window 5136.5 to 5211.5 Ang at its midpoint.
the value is 0.194 mag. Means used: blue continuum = 20.9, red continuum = 15.4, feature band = 17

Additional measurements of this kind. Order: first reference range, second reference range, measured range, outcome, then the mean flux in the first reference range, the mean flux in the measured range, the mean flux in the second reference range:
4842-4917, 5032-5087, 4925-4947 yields -0.09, 21.3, 22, 18.1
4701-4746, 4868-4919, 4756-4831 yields 0.11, 21.1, 19.3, 21.5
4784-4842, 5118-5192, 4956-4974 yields -0.12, 19.7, 19.9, 15.5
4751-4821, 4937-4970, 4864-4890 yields -0.02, 19.4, 20.6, 21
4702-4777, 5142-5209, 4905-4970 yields -0.18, 20.5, 21.4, 15.4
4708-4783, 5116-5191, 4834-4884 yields -0.08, 20.3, 20.4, 15.6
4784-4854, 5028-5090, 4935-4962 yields -0.12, 20.1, 21.3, 18.1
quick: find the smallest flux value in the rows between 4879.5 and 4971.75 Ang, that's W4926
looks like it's 16.5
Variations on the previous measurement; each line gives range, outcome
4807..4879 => 18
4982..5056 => 15.6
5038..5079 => 16.4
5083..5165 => 13.5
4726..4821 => 15.9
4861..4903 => 17.1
